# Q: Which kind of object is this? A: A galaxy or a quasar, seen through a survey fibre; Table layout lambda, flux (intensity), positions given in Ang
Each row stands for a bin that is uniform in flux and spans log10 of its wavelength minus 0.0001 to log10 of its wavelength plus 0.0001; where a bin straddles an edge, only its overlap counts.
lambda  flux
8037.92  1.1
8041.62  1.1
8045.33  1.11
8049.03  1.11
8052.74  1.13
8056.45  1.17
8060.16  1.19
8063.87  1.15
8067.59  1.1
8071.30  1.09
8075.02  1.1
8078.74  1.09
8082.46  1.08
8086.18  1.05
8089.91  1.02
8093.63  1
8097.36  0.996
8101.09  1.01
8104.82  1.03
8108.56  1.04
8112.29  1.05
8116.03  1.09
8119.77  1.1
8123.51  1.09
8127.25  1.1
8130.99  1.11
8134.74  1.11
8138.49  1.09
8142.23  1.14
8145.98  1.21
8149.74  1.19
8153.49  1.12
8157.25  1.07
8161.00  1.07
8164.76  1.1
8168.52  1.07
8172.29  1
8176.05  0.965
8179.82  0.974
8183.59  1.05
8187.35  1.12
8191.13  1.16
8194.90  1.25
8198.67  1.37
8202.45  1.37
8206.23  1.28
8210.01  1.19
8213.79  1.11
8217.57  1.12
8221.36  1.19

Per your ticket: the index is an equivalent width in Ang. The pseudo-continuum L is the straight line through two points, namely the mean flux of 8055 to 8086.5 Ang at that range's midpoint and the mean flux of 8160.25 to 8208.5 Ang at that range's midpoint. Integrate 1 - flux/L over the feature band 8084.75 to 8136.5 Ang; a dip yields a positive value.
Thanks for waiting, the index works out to 3.1 Ang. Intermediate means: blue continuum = 1.12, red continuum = 1.14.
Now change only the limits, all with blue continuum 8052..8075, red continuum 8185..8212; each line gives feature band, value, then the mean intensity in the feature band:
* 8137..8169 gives 2.3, 1.12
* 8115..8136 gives 1.5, 1.1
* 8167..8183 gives 2.9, 1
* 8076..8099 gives 2.2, 1.04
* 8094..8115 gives 2.6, 1.03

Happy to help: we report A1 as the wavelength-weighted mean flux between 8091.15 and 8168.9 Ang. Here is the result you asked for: 1.08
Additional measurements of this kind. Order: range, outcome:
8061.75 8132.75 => 1.07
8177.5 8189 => 1.04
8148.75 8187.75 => 1.06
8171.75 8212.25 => 1.16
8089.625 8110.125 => 1.02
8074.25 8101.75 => 1.04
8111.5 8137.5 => 1.09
